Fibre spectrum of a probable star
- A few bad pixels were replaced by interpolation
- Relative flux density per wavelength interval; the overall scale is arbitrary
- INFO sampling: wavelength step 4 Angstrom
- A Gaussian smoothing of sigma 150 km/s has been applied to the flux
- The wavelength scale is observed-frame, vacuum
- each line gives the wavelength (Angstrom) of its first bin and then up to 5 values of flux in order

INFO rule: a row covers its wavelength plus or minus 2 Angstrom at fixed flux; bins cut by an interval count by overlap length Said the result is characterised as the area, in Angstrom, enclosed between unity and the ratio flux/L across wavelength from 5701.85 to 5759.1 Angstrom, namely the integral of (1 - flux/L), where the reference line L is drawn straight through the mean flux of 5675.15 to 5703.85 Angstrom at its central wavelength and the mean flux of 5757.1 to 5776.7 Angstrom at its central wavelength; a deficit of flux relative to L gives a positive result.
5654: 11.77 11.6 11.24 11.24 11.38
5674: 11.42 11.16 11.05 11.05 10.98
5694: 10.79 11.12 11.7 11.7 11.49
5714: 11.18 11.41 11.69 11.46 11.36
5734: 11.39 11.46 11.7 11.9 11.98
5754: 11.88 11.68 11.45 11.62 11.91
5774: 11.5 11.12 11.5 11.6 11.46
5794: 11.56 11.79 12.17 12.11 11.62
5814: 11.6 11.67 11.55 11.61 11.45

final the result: -1.1 Angstrom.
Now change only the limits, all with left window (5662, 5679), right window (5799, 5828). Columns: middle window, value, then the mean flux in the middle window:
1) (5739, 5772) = -0.5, 11.8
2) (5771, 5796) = 0.4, 11.5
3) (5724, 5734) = 0.1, 11.4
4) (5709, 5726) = 0.0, 11.4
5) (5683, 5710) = 0.4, 11.2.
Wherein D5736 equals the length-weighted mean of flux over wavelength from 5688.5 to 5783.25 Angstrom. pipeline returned 11.5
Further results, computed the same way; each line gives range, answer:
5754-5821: 11.7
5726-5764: 11.6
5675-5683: 11.2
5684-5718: 11.3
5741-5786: 11.7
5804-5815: 11.8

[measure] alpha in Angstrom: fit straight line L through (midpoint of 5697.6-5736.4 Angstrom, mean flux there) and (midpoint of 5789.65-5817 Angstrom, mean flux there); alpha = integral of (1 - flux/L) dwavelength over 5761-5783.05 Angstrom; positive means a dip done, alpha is 0.3 Angstrom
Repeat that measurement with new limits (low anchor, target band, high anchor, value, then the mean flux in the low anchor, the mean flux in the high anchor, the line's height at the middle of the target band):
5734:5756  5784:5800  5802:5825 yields 0.20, 11.7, 11.7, 11.7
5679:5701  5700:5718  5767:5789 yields -0.59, 11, 11.5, 11.1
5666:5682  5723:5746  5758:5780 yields -0.16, 11.3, 11.5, 11.4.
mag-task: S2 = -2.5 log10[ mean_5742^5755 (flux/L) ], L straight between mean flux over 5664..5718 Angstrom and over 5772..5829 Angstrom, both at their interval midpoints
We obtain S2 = -0.041 mag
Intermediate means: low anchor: 11.3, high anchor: 11.6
